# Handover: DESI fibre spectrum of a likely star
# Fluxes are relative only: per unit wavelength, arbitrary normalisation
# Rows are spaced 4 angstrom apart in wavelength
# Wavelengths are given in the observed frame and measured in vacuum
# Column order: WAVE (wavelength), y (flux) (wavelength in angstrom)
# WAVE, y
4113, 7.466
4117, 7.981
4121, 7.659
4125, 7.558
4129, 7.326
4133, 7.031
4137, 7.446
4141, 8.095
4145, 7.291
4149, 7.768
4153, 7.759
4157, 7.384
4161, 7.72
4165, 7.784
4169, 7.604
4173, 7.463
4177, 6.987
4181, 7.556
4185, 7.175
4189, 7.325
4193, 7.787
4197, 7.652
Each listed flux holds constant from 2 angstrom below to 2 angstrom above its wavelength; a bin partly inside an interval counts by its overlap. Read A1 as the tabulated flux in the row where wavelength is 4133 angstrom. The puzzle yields 7.031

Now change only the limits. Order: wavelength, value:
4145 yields 7.291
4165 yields 7.784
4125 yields 7.558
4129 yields 7.326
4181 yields 7.556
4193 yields 7.787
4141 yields 8.095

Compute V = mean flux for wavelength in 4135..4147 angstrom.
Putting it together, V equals 7.61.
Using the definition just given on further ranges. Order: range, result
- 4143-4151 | 7.53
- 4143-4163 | 7.58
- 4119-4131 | 7.51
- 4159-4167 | 7.75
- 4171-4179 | 7.22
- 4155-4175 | 7.59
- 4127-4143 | 7.47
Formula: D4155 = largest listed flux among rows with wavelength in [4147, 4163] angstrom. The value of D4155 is 7.768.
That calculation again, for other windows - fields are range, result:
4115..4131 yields 7.981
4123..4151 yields 8.095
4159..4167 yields 7.784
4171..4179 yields 7.463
